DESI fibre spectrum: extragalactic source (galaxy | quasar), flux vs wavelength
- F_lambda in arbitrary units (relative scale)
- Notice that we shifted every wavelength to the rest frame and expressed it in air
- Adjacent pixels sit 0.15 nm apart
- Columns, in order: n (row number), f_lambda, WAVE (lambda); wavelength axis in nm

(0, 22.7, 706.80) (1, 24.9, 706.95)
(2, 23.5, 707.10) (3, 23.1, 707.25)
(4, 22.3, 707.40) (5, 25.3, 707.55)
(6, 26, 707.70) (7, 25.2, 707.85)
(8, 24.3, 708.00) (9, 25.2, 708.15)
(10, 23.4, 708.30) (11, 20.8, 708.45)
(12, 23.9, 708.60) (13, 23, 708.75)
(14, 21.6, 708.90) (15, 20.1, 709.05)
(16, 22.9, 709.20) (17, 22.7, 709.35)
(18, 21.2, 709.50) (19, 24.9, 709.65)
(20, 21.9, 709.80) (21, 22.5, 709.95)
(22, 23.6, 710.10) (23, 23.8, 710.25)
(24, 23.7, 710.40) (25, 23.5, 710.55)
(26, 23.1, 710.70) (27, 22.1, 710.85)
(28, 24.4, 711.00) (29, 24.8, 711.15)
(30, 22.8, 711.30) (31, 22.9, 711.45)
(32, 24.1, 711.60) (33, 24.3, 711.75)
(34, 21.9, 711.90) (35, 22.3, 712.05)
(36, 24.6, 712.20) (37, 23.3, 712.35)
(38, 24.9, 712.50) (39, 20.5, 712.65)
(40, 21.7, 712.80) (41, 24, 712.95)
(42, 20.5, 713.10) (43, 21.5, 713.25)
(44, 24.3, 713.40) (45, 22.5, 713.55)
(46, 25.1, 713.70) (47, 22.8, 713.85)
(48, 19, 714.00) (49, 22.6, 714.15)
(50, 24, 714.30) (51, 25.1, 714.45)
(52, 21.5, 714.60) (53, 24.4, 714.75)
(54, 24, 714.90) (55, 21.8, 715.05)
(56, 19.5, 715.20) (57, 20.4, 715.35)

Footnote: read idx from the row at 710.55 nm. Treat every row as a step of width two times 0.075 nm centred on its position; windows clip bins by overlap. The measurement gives 23.5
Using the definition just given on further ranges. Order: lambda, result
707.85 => 25.2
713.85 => 22.8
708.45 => 20.8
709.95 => 22.5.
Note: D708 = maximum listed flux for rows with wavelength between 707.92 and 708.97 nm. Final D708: 25.2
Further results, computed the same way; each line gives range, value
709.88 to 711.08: 24.4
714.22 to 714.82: 25.1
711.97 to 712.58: 24.9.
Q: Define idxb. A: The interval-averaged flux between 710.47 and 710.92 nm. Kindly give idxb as 22.9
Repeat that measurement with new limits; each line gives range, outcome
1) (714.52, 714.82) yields 23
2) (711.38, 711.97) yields 23.3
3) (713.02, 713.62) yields 22.2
